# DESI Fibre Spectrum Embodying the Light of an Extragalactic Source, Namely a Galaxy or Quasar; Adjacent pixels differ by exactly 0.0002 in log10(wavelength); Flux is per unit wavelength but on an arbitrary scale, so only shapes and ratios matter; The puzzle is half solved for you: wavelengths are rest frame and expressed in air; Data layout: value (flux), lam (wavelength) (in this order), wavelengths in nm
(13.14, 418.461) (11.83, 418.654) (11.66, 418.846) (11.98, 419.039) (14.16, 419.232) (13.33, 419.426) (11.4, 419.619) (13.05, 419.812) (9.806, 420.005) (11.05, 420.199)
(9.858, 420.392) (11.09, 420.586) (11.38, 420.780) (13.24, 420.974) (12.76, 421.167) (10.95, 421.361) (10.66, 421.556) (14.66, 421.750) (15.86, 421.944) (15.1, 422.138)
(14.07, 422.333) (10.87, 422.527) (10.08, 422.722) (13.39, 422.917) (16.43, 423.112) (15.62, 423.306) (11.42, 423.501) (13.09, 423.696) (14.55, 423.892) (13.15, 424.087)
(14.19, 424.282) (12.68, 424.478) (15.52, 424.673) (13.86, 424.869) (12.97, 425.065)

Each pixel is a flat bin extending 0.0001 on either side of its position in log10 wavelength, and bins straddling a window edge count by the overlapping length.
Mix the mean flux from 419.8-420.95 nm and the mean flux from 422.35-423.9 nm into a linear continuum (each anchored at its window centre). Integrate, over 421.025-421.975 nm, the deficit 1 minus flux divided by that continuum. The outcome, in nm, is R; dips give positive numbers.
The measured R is -0.070 nm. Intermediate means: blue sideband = 11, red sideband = 13.1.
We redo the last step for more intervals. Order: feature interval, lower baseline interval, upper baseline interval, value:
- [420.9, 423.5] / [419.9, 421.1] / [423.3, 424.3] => -0.20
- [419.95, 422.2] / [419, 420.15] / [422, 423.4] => 0.14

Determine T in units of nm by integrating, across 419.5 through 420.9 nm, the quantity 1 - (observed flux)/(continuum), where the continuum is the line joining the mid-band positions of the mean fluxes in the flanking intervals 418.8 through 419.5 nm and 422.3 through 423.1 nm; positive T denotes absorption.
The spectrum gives 0.17 nm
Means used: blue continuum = 12.8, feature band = 11.2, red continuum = 12.4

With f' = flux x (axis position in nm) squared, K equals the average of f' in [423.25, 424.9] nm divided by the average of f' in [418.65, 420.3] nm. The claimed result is 1.2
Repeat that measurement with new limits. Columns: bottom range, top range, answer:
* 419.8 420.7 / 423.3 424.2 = 1.26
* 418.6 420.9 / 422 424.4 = 1.17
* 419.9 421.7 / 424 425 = 1.25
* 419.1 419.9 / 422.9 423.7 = 1.12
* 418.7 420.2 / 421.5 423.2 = 1.13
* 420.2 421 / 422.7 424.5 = 1.24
